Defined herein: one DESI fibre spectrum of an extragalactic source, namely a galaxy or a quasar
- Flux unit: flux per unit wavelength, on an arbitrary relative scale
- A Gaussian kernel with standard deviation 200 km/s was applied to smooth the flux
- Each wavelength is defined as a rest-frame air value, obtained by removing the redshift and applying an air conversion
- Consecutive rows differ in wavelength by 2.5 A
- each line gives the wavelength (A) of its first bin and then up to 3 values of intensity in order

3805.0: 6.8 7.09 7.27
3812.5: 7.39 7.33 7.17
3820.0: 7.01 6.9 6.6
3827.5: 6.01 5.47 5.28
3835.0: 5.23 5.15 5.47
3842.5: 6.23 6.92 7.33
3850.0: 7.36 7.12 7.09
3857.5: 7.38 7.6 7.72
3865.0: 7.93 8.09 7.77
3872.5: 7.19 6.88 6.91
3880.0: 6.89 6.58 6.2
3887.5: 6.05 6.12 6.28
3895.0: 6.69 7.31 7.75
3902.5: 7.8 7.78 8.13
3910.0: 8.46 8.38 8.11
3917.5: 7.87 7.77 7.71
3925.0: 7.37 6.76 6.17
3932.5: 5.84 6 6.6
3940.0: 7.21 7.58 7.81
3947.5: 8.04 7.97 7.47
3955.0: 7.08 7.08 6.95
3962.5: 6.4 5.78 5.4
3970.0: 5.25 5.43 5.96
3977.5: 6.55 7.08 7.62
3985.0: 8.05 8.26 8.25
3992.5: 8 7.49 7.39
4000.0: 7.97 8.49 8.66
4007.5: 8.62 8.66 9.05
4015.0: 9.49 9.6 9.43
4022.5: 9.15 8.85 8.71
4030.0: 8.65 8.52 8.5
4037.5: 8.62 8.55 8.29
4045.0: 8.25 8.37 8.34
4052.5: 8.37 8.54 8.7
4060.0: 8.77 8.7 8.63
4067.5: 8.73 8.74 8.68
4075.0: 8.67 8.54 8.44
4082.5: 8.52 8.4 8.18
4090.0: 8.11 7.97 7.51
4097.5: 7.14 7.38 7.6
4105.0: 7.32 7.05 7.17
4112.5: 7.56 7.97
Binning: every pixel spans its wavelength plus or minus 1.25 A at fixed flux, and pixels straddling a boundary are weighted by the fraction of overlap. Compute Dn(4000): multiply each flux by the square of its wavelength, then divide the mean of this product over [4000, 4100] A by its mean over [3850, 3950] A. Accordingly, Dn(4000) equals 1.3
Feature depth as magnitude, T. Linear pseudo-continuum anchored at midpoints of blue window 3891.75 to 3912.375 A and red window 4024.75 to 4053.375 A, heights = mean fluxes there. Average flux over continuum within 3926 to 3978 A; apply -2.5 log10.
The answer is 0.19 mag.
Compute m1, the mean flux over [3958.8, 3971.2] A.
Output 5.95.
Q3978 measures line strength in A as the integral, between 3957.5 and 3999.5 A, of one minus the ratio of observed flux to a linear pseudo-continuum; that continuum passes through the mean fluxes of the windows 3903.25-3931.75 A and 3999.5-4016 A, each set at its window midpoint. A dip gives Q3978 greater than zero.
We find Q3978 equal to 7.5 A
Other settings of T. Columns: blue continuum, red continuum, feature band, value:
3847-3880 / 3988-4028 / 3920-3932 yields 0.13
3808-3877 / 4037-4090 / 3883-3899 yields 0.12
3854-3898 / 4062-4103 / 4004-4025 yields -0.16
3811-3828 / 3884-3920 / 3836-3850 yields 0.13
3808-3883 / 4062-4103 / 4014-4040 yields -0.13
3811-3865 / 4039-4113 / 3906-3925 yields -0.12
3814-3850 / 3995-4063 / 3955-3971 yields 0.25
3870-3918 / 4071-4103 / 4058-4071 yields -0.09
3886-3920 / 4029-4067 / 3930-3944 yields 0.16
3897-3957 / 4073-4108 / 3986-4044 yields -0.11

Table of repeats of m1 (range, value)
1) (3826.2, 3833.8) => 5.59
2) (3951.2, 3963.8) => 7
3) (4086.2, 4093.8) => 8.08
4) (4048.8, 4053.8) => 8.36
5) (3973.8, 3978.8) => 6.27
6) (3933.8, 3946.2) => 7.04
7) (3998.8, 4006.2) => 8.37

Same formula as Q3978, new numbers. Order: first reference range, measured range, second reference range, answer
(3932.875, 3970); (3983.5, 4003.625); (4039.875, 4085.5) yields -1.28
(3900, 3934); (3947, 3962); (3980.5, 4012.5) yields 0.90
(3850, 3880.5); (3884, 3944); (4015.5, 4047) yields 4.80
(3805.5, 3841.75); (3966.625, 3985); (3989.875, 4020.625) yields 4.20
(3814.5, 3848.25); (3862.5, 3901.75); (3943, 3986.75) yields -3.23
